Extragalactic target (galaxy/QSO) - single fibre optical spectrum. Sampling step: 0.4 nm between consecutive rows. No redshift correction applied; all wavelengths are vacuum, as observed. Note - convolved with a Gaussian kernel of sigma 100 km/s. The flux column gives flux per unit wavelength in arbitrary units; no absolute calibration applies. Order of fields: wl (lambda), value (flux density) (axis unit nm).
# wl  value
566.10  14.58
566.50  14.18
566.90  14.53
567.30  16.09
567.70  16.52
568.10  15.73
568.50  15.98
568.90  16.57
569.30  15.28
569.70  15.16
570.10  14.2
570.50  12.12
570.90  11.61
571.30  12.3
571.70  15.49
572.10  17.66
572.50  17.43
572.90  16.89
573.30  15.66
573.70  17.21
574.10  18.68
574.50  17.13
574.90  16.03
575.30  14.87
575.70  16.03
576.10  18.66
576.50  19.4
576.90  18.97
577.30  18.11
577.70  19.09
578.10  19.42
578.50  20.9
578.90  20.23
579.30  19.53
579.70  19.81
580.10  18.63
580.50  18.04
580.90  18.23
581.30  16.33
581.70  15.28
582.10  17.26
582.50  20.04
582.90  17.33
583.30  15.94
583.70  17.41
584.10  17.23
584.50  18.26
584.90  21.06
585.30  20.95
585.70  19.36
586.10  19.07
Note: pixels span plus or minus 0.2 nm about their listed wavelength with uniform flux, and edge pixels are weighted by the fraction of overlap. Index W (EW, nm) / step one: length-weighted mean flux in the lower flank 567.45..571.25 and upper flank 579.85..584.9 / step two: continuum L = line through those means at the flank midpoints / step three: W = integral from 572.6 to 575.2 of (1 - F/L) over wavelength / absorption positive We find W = -0.19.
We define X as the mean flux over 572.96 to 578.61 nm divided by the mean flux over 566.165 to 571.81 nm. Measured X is 1.21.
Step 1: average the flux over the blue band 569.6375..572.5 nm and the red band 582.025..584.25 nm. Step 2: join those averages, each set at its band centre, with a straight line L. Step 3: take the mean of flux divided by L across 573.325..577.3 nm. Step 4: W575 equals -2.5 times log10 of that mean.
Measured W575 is -0.131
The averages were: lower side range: 14.3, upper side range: 17.6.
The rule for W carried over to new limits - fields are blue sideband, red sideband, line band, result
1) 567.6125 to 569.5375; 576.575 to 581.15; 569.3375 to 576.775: 0.62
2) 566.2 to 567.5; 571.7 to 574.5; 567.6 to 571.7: 0.34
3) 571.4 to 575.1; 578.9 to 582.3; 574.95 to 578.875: -0.22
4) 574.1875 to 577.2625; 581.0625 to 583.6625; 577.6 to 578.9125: -0.20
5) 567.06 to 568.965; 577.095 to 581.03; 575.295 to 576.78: 0.06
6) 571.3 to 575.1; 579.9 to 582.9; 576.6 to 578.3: -0.17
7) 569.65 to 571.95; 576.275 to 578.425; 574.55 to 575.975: 0.11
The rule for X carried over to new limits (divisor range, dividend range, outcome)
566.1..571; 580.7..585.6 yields 1.21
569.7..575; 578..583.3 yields 1.19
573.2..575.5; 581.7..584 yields 1.04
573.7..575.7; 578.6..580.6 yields 1.16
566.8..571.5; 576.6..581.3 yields 1.30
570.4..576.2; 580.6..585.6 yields 1.13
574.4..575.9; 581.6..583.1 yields 1.11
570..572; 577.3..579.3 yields 1.48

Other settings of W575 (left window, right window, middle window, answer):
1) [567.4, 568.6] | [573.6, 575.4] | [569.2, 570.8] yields 0.17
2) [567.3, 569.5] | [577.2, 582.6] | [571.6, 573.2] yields 0.00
